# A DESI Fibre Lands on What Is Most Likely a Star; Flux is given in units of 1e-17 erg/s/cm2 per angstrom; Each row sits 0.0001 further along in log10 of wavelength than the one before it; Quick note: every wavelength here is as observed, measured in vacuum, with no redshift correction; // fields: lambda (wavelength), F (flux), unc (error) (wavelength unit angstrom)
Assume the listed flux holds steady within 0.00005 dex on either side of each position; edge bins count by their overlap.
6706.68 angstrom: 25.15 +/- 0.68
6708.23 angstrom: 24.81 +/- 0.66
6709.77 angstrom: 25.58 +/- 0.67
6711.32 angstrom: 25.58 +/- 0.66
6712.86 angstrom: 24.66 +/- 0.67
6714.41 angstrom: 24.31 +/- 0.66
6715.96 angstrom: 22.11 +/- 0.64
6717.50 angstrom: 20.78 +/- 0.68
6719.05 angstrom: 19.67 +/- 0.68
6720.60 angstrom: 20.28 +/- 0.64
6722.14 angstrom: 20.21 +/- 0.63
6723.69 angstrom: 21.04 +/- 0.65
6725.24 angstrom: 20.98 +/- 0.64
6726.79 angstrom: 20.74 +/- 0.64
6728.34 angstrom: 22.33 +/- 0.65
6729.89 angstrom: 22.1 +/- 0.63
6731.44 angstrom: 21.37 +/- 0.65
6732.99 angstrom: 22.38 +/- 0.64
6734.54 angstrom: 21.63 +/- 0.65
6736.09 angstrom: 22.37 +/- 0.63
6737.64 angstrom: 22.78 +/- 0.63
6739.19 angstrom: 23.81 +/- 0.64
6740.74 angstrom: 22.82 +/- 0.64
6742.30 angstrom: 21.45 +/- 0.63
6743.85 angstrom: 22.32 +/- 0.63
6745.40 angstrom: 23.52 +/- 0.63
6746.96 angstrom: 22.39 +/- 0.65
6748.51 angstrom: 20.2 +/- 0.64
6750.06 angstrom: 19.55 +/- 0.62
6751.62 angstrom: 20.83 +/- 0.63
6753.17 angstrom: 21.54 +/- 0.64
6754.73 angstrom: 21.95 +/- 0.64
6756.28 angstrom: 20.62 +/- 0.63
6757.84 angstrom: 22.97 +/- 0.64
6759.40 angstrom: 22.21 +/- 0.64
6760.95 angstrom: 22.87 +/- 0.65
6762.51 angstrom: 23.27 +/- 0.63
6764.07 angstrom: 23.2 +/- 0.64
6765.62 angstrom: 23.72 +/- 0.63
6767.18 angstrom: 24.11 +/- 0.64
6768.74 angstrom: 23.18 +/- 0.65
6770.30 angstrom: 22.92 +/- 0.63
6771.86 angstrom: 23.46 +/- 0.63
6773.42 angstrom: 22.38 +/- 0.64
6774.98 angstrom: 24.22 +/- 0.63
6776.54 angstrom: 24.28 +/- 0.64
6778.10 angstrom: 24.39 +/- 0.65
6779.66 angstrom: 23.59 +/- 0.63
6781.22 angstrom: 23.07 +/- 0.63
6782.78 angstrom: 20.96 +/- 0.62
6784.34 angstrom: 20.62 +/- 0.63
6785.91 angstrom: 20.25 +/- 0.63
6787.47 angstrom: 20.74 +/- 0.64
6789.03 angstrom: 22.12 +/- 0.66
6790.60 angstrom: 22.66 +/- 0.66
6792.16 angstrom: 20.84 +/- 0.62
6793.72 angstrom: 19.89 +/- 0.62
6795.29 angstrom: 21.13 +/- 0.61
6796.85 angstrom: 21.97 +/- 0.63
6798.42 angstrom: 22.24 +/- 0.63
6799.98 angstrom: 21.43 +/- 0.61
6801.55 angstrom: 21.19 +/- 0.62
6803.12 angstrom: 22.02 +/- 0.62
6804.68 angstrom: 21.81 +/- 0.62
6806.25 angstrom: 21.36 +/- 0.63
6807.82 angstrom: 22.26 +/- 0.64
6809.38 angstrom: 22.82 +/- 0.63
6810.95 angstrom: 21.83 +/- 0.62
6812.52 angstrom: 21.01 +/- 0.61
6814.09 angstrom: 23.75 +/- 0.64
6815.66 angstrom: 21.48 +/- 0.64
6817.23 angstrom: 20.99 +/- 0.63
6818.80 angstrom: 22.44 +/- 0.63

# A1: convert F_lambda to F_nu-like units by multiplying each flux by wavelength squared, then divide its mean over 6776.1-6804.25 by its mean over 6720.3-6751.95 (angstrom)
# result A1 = 1.02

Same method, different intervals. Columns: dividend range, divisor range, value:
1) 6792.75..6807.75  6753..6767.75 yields 0.96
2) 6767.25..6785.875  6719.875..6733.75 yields 1.09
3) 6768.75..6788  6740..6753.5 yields 1.06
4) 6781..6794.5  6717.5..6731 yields 1.03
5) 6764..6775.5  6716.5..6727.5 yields 1.15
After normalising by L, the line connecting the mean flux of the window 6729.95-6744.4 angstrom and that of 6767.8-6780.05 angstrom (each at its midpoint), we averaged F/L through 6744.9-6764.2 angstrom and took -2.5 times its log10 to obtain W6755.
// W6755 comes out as 0.051 mag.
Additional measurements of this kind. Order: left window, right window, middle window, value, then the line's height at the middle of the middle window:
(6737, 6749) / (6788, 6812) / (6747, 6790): -0.01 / 22.1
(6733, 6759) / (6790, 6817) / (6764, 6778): -0.08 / 21.8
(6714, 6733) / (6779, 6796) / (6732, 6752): -0.03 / 21.3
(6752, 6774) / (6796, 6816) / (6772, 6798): 0.01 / 22.3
